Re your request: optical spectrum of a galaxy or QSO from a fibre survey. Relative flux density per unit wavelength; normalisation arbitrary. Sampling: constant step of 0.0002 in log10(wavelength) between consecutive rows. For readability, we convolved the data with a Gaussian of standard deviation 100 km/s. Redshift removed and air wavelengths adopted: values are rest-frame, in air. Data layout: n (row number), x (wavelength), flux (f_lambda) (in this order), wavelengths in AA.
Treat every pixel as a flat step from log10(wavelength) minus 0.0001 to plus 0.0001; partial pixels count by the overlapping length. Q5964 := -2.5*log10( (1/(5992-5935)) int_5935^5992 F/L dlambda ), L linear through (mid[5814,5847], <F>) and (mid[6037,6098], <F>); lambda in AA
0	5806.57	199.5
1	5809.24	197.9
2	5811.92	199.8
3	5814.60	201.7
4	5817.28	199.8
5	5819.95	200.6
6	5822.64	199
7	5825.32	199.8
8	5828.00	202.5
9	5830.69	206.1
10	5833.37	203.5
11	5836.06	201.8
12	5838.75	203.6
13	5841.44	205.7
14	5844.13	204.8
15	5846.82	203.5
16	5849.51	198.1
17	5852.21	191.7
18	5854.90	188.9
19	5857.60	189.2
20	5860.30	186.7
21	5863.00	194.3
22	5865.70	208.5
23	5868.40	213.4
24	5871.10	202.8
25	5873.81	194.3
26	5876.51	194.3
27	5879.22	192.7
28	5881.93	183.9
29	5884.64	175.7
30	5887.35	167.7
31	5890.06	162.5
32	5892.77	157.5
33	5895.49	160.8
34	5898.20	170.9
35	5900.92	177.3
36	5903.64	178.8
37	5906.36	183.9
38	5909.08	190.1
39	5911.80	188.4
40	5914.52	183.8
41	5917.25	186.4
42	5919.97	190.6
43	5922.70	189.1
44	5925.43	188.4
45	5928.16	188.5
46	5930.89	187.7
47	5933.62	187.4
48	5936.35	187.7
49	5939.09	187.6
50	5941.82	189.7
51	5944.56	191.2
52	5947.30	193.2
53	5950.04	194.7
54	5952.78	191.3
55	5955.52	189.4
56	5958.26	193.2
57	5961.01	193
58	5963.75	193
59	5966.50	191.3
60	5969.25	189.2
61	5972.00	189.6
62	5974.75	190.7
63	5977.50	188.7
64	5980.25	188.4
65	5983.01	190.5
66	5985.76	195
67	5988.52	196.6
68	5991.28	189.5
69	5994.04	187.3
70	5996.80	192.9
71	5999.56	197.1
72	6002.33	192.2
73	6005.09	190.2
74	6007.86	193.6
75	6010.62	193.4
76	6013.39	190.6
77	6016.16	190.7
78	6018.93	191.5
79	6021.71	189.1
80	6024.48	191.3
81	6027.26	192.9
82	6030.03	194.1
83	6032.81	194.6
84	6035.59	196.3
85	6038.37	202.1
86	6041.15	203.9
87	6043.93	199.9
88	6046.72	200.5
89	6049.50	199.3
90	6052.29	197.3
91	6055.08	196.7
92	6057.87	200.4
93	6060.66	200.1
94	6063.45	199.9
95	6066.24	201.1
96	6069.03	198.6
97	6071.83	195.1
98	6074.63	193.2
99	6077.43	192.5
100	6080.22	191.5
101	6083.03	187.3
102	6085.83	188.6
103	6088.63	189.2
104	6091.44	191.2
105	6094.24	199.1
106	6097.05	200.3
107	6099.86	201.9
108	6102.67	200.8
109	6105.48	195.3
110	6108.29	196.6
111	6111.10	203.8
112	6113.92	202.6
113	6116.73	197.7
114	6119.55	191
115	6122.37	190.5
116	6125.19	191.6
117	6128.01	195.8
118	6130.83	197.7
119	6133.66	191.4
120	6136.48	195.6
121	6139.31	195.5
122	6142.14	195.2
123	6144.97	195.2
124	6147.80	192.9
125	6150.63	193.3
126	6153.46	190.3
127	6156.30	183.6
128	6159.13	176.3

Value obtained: 0.045 mag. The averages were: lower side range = 202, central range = 191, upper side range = 197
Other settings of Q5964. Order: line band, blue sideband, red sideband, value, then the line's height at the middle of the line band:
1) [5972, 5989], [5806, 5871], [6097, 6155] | 0.037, 198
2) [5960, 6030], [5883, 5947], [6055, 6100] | -0.018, 188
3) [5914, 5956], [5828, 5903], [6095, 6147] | 0.016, 192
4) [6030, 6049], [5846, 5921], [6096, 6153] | -0.036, 193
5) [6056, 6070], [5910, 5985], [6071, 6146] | -0.036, 194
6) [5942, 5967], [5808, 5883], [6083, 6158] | 0.028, 197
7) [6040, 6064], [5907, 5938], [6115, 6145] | -0.043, 192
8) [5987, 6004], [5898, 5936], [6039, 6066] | 0.008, 194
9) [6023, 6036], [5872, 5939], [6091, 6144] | -0.017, 191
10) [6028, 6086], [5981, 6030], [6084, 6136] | -0.017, 194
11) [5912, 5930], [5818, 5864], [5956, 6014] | 0.040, 195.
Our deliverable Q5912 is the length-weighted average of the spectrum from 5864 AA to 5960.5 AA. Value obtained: 186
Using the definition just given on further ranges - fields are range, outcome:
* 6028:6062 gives 199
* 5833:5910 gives 189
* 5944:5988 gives 192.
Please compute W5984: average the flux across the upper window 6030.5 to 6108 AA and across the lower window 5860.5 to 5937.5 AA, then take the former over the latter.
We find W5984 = 1.06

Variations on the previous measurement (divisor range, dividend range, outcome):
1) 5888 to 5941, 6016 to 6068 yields 1.09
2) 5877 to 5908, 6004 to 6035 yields 1.10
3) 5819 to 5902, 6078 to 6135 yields 1.02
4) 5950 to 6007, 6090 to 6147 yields 1.03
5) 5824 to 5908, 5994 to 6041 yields 1.02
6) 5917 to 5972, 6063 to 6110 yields 1.03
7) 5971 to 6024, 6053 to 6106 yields 1.02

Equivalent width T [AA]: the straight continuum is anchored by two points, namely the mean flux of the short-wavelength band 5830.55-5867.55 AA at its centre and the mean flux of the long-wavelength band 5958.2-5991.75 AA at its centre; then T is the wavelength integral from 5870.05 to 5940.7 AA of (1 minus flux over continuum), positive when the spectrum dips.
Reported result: 4.6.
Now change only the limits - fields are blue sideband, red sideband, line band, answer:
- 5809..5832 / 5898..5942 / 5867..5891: 0.5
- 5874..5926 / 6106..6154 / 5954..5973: -0.7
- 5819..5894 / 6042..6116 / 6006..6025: 0.5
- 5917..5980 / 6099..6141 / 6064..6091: 0.2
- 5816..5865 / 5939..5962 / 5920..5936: 0.4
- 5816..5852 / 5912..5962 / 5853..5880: 0.2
